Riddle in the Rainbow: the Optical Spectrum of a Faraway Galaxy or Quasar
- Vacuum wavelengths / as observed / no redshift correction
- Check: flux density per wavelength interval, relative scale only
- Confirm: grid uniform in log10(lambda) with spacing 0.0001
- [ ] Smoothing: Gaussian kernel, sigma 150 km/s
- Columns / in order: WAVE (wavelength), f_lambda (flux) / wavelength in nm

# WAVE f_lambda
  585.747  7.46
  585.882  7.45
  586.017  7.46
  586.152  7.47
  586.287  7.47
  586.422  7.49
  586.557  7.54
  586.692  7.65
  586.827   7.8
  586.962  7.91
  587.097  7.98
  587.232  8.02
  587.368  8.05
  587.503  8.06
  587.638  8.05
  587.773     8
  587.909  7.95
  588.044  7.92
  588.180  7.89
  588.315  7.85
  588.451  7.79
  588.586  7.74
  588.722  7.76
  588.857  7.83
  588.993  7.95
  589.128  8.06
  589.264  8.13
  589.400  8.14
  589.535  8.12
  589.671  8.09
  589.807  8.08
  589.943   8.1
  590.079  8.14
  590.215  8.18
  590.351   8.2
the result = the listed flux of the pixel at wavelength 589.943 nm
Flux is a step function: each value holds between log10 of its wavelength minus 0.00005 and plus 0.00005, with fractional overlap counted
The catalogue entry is 8.1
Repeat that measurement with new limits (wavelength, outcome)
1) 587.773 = 8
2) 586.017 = 7.46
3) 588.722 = 7.76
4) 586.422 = 7.49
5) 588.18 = 7.89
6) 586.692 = 7.65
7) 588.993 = 7.95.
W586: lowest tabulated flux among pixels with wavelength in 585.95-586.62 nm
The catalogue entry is 7.46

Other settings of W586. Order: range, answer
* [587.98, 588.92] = 7.74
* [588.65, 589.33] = 7.76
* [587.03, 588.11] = 7.92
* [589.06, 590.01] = 8.06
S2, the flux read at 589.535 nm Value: 8.12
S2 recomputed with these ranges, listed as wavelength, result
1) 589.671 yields 8.09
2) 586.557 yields 7.54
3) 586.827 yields 7.8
